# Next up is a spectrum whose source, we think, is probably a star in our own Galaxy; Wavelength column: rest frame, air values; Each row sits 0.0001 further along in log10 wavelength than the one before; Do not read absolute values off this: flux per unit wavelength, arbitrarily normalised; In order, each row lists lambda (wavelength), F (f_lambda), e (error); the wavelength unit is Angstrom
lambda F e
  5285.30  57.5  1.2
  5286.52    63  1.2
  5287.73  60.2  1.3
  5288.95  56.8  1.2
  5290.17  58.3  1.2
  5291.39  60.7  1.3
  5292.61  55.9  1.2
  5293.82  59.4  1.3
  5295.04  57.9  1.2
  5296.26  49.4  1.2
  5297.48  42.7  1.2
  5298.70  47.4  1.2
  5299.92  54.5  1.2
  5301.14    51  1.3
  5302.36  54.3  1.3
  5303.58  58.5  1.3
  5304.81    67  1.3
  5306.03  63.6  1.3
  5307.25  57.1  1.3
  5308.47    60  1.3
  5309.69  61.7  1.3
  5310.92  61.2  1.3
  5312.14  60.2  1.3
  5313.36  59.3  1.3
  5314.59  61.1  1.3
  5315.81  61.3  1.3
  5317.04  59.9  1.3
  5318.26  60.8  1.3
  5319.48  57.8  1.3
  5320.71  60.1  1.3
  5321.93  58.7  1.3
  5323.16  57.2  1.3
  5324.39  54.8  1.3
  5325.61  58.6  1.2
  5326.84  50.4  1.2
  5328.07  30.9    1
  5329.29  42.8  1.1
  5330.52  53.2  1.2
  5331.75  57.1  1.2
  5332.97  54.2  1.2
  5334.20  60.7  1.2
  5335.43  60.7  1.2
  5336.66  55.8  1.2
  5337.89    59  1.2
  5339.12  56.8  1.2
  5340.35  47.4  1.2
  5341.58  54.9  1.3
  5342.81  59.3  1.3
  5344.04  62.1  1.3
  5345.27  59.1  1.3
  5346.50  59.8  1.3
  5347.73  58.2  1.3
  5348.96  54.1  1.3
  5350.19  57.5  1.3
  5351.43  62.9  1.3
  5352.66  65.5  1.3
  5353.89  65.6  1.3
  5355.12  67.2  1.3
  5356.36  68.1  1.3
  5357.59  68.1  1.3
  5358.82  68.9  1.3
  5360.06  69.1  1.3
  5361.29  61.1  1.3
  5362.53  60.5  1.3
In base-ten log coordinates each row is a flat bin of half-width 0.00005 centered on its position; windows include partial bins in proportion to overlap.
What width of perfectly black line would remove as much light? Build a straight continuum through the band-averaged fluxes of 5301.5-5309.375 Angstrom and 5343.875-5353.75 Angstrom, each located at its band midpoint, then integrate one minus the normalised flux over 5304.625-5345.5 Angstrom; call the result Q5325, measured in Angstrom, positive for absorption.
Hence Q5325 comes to 2.0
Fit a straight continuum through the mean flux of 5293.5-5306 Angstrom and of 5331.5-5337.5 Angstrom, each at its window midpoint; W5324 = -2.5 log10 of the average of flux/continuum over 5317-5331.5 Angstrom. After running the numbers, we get 0.06 mag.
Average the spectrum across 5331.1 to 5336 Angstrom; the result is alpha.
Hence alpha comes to 58.1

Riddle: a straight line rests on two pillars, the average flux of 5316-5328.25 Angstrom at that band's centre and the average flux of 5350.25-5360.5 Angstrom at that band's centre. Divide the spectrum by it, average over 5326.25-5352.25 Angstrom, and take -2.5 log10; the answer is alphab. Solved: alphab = 0.12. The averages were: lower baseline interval 56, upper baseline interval 66.3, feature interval 55.2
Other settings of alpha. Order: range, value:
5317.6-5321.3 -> 59.6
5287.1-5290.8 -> 58.5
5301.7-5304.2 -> 56.1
